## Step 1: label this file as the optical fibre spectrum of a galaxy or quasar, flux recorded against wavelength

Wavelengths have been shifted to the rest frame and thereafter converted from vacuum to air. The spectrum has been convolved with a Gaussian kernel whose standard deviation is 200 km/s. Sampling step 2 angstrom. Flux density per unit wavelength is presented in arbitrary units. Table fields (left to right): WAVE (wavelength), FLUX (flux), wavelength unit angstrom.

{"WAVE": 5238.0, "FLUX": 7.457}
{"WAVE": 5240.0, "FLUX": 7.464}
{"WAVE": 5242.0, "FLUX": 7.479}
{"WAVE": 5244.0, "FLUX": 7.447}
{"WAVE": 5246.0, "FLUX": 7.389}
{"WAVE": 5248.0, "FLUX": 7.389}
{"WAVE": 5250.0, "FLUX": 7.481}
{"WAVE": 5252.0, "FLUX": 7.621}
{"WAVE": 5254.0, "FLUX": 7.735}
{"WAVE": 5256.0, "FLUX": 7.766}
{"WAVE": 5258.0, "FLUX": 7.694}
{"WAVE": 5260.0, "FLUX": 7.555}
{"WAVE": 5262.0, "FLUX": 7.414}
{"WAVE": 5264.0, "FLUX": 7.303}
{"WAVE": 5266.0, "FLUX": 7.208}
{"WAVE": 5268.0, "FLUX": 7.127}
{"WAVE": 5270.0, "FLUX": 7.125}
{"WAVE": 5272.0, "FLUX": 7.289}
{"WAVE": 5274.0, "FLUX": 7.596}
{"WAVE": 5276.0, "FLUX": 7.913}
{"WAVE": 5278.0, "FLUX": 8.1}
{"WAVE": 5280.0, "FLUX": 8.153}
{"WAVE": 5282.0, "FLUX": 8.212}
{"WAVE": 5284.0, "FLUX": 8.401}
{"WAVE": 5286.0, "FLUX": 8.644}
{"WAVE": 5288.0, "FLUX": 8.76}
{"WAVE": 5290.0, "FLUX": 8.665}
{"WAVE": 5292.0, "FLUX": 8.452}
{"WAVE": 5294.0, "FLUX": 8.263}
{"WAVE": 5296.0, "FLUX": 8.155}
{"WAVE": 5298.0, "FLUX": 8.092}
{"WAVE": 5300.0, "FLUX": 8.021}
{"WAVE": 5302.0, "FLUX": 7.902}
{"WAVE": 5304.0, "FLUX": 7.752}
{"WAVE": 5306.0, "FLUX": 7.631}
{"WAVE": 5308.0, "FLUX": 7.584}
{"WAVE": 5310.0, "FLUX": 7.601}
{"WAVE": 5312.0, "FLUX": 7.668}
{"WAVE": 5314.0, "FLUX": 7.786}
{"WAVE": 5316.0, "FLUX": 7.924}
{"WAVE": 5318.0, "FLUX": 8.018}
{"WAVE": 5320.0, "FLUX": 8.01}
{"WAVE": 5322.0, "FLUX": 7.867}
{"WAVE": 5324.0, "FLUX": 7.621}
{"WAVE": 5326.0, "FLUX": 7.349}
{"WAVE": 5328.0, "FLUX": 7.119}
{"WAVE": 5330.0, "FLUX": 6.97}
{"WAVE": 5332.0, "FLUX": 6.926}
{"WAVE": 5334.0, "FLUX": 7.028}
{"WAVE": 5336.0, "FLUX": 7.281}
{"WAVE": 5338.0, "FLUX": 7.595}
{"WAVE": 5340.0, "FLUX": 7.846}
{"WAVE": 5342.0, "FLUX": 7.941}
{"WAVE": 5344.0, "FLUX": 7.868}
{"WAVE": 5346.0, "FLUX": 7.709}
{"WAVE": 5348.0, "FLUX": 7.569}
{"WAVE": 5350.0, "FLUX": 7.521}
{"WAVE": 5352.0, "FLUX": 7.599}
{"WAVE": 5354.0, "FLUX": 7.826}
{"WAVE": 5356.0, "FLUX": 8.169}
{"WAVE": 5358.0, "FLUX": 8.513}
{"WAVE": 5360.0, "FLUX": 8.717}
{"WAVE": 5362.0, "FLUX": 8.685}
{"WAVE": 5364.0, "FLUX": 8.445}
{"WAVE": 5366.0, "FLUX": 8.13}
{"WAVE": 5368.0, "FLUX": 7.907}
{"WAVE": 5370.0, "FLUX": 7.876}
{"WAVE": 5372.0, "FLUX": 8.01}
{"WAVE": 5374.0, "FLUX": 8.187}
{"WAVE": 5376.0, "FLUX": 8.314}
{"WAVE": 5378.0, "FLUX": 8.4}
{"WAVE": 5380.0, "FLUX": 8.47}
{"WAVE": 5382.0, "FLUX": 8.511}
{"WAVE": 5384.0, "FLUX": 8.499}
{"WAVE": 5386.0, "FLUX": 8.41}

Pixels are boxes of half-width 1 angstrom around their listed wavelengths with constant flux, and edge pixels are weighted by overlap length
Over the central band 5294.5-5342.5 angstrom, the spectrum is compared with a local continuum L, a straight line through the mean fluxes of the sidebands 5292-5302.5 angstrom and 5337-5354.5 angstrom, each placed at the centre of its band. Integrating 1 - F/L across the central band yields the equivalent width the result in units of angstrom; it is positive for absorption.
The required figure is 1.8 angstrom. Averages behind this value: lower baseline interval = 8.13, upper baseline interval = 7.72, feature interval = 7.66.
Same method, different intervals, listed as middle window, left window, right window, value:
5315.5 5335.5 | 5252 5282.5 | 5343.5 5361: 0.94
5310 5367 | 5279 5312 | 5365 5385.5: 2.89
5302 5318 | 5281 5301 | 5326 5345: 0.42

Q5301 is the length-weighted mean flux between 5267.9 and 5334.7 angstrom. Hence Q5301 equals 7.83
